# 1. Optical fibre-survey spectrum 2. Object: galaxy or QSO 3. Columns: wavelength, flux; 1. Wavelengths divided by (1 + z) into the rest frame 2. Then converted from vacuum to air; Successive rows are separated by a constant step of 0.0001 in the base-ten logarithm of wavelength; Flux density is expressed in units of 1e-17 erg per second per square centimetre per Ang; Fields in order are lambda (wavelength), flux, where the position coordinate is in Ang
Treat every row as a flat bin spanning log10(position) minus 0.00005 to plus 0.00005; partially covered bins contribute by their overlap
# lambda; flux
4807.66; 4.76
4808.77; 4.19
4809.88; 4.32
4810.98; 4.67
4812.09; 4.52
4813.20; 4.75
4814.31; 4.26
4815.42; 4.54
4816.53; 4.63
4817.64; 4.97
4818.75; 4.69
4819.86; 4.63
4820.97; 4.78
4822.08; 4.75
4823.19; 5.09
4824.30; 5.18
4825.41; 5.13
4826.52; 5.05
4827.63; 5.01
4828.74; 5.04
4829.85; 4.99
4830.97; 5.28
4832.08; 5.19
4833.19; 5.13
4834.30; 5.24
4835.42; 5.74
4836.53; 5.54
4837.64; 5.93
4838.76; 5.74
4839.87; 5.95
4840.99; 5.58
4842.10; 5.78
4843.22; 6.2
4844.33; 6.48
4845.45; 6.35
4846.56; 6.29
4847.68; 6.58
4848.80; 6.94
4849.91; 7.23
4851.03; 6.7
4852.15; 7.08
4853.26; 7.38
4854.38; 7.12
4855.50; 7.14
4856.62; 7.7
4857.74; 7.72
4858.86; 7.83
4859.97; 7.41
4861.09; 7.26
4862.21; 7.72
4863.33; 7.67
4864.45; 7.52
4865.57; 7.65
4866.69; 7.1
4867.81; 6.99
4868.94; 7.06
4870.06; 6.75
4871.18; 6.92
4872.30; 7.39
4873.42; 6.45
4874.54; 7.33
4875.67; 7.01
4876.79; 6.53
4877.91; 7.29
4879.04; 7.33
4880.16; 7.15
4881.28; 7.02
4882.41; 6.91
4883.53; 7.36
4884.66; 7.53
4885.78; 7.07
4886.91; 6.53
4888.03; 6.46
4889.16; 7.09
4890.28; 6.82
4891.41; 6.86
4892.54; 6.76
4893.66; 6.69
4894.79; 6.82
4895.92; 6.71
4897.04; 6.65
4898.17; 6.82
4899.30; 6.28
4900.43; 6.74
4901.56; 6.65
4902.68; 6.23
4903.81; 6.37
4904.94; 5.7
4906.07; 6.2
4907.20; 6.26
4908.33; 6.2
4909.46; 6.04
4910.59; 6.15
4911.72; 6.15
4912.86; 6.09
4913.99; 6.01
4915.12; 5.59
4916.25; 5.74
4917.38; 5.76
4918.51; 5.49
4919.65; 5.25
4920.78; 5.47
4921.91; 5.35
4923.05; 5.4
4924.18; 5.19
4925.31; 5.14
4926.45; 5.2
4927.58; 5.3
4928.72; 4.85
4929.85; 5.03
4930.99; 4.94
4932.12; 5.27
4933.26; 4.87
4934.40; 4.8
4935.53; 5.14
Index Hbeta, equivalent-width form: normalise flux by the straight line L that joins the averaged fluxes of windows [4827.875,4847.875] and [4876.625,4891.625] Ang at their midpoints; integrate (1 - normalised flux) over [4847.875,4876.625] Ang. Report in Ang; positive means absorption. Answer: -3.8 Ang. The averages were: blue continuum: 5.7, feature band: 7.22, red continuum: 7.01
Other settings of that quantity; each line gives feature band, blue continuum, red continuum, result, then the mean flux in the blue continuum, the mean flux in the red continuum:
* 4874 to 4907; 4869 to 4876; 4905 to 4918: -1.3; 6.98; 6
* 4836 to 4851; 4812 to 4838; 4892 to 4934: -3.0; 5.01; 5.87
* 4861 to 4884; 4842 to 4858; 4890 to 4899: -1.2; 6.86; 6.75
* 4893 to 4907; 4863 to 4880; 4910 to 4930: -0.7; 7.12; 5.52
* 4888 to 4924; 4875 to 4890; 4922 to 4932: -1.0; 7.02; 5.15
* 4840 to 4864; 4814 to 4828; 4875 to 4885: -3.6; 4.83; 7.11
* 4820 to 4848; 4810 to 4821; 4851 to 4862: 1.7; 4.62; 7.38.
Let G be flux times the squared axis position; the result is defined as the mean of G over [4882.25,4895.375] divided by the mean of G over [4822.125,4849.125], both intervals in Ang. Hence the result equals 1.3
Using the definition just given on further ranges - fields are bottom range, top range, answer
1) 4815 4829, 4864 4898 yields 1.47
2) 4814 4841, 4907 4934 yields 1.12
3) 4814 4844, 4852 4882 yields 1.41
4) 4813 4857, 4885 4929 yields 1.11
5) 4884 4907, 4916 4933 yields 0.80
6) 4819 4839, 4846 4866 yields 1.42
